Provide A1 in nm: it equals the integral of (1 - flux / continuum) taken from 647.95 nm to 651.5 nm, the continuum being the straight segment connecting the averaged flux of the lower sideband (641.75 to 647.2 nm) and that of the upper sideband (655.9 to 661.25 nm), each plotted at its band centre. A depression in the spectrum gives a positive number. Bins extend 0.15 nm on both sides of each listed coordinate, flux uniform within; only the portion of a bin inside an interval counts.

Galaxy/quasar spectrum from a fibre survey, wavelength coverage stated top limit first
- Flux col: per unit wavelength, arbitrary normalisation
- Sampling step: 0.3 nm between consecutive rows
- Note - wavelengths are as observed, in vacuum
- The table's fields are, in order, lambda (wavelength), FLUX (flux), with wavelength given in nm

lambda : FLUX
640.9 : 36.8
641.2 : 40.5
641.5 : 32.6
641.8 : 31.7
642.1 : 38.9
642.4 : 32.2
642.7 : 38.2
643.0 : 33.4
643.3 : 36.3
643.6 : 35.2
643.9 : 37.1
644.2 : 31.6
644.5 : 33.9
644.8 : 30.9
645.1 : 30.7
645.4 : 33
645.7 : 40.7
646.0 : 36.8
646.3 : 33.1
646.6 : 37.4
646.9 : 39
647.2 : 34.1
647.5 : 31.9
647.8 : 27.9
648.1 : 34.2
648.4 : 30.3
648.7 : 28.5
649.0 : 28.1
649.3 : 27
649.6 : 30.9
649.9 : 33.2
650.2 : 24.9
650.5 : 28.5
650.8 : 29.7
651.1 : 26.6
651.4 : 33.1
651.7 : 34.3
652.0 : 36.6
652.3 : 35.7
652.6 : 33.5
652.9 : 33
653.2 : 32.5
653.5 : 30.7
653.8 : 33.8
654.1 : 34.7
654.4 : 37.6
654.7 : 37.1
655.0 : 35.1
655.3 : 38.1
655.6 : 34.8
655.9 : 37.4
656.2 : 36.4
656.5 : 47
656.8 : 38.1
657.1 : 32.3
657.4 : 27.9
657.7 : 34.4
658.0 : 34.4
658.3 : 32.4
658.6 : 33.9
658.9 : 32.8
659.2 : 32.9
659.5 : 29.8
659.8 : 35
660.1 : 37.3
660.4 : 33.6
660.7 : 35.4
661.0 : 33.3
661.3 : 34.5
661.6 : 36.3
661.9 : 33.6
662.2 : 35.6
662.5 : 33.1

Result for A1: 0.54 nm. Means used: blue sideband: 35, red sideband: 34.6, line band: 29.5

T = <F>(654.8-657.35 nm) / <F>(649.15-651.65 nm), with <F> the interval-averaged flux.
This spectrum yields 1.26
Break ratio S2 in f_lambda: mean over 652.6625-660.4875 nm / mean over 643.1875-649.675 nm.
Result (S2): 1.0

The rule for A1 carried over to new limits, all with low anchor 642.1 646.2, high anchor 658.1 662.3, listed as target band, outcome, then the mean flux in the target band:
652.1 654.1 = 0.05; 33.4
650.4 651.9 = 0.16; 30.7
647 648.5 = 0.11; 32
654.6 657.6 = -0.19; 36.4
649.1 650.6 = 0.24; 28.9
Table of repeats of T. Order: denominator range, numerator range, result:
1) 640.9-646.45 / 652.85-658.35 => 1.01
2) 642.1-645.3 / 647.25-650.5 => 0.87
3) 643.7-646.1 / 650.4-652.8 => 0.94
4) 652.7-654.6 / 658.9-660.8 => 1.00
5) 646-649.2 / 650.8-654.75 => 1.03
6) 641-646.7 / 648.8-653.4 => 0.89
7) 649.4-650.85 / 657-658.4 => 1.10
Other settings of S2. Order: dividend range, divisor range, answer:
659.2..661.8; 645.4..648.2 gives 0.98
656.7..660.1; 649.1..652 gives 1.10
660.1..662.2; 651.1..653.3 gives 1.03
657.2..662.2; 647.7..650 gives 1.12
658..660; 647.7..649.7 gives 1.12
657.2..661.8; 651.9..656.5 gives 0.95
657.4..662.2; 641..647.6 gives 0.97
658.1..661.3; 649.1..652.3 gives 1.10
